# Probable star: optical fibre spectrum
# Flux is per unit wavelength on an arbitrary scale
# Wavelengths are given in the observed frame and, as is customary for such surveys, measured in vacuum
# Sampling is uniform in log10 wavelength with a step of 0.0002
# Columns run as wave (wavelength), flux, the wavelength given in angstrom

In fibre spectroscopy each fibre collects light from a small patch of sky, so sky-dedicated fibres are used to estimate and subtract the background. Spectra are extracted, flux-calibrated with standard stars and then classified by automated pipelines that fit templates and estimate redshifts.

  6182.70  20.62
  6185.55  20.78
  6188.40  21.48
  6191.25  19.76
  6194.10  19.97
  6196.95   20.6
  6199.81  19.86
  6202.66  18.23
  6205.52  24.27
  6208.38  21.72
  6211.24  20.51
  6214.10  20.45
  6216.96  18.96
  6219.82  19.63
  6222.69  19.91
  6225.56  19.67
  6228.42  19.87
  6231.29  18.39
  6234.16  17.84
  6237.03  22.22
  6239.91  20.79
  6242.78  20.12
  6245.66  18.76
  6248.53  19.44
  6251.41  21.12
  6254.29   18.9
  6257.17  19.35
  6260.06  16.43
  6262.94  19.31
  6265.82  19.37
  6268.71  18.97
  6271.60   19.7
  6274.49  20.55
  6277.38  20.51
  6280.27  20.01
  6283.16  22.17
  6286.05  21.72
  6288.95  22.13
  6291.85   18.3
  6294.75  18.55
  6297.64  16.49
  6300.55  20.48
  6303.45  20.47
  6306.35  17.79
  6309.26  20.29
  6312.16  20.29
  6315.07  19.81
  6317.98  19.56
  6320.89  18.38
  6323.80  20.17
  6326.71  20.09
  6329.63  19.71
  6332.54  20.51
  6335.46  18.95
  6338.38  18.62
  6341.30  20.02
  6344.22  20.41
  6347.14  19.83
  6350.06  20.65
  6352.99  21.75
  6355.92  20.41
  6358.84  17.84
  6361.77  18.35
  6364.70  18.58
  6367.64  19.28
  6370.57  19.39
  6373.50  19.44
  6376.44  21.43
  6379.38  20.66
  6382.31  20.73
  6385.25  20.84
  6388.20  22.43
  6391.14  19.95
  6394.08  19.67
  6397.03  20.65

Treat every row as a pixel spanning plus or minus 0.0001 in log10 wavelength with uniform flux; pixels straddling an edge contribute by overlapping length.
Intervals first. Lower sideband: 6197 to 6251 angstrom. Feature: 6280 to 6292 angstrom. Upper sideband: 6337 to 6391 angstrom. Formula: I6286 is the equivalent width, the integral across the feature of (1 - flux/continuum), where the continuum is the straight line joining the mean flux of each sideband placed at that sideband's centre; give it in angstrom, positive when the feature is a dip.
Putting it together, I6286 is -0.7 angstrom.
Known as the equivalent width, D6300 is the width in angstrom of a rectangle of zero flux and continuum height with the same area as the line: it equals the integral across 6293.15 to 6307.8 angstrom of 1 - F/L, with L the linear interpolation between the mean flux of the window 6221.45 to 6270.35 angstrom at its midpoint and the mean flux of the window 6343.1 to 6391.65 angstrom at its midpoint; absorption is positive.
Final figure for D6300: 0.74 angstrom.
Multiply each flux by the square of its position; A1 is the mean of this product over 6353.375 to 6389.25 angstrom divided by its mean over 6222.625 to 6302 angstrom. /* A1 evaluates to 1.05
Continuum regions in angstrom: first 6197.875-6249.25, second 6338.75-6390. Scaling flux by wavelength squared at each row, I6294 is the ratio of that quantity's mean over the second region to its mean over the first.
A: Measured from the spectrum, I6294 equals 1.0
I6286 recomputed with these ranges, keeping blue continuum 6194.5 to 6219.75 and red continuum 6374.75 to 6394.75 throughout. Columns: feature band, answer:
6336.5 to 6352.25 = 0.61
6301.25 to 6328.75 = 1.38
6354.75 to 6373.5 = 1.64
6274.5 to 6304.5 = 0.82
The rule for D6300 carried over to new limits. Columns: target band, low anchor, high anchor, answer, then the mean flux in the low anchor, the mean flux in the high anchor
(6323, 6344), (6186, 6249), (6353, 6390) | 0.3 angstrom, 20.1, 20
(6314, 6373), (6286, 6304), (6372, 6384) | 1.5 angstrom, 19.5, 20.6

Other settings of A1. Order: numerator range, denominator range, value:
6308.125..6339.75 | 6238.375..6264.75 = 1.04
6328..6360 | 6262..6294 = 1.00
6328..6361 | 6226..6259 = 1.04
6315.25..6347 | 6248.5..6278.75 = 1.03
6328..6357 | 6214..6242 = 1.05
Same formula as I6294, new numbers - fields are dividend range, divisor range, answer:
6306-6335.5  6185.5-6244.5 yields 1.01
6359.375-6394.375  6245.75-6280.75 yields 1.07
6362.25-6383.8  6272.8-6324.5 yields 1.02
